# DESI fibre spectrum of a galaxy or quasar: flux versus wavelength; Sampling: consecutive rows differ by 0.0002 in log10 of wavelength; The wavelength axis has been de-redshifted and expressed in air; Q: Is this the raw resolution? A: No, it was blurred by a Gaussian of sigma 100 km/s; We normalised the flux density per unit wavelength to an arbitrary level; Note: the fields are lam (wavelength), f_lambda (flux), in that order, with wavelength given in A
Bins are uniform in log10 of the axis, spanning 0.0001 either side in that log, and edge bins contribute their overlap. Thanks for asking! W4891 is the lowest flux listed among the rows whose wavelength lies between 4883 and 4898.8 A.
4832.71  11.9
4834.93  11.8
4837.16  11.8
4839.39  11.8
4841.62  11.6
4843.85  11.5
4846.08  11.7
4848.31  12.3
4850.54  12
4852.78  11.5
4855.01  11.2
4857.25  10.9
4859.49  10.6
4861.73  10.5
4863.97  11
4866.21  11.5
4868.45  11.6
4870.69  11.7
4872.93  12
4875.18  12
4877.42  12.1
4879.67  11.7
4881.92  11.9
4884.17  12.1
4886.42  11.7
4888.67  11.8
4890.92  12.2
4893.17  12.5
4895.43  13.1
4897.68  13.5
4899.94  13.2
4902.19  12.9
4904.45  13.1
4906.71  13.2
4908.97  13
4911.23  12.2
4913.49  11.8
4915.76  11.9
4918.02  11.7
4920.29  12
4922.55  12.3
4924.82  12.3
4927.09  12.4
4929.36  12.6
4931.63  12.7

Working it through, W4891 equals 11.7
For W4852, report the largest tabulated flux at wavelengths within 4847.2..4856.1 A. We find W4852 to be 12.3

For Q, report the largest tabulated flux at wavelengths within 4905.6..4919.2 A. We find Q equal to 13.2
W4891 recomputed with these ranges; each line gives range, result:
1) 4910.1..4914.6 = 11.8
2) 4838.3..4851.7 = 11.5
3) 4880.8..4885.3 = 11.9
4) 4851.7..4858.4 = 10.9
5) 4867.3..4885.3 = 11.6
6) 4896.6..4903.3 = 12.9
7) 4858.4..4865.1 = 10.5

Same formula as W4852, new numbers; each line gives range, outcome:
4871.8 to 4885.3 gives 12.1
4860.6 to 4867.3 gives 11.5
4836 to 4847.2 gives 11.8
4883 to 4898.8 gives 13.5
